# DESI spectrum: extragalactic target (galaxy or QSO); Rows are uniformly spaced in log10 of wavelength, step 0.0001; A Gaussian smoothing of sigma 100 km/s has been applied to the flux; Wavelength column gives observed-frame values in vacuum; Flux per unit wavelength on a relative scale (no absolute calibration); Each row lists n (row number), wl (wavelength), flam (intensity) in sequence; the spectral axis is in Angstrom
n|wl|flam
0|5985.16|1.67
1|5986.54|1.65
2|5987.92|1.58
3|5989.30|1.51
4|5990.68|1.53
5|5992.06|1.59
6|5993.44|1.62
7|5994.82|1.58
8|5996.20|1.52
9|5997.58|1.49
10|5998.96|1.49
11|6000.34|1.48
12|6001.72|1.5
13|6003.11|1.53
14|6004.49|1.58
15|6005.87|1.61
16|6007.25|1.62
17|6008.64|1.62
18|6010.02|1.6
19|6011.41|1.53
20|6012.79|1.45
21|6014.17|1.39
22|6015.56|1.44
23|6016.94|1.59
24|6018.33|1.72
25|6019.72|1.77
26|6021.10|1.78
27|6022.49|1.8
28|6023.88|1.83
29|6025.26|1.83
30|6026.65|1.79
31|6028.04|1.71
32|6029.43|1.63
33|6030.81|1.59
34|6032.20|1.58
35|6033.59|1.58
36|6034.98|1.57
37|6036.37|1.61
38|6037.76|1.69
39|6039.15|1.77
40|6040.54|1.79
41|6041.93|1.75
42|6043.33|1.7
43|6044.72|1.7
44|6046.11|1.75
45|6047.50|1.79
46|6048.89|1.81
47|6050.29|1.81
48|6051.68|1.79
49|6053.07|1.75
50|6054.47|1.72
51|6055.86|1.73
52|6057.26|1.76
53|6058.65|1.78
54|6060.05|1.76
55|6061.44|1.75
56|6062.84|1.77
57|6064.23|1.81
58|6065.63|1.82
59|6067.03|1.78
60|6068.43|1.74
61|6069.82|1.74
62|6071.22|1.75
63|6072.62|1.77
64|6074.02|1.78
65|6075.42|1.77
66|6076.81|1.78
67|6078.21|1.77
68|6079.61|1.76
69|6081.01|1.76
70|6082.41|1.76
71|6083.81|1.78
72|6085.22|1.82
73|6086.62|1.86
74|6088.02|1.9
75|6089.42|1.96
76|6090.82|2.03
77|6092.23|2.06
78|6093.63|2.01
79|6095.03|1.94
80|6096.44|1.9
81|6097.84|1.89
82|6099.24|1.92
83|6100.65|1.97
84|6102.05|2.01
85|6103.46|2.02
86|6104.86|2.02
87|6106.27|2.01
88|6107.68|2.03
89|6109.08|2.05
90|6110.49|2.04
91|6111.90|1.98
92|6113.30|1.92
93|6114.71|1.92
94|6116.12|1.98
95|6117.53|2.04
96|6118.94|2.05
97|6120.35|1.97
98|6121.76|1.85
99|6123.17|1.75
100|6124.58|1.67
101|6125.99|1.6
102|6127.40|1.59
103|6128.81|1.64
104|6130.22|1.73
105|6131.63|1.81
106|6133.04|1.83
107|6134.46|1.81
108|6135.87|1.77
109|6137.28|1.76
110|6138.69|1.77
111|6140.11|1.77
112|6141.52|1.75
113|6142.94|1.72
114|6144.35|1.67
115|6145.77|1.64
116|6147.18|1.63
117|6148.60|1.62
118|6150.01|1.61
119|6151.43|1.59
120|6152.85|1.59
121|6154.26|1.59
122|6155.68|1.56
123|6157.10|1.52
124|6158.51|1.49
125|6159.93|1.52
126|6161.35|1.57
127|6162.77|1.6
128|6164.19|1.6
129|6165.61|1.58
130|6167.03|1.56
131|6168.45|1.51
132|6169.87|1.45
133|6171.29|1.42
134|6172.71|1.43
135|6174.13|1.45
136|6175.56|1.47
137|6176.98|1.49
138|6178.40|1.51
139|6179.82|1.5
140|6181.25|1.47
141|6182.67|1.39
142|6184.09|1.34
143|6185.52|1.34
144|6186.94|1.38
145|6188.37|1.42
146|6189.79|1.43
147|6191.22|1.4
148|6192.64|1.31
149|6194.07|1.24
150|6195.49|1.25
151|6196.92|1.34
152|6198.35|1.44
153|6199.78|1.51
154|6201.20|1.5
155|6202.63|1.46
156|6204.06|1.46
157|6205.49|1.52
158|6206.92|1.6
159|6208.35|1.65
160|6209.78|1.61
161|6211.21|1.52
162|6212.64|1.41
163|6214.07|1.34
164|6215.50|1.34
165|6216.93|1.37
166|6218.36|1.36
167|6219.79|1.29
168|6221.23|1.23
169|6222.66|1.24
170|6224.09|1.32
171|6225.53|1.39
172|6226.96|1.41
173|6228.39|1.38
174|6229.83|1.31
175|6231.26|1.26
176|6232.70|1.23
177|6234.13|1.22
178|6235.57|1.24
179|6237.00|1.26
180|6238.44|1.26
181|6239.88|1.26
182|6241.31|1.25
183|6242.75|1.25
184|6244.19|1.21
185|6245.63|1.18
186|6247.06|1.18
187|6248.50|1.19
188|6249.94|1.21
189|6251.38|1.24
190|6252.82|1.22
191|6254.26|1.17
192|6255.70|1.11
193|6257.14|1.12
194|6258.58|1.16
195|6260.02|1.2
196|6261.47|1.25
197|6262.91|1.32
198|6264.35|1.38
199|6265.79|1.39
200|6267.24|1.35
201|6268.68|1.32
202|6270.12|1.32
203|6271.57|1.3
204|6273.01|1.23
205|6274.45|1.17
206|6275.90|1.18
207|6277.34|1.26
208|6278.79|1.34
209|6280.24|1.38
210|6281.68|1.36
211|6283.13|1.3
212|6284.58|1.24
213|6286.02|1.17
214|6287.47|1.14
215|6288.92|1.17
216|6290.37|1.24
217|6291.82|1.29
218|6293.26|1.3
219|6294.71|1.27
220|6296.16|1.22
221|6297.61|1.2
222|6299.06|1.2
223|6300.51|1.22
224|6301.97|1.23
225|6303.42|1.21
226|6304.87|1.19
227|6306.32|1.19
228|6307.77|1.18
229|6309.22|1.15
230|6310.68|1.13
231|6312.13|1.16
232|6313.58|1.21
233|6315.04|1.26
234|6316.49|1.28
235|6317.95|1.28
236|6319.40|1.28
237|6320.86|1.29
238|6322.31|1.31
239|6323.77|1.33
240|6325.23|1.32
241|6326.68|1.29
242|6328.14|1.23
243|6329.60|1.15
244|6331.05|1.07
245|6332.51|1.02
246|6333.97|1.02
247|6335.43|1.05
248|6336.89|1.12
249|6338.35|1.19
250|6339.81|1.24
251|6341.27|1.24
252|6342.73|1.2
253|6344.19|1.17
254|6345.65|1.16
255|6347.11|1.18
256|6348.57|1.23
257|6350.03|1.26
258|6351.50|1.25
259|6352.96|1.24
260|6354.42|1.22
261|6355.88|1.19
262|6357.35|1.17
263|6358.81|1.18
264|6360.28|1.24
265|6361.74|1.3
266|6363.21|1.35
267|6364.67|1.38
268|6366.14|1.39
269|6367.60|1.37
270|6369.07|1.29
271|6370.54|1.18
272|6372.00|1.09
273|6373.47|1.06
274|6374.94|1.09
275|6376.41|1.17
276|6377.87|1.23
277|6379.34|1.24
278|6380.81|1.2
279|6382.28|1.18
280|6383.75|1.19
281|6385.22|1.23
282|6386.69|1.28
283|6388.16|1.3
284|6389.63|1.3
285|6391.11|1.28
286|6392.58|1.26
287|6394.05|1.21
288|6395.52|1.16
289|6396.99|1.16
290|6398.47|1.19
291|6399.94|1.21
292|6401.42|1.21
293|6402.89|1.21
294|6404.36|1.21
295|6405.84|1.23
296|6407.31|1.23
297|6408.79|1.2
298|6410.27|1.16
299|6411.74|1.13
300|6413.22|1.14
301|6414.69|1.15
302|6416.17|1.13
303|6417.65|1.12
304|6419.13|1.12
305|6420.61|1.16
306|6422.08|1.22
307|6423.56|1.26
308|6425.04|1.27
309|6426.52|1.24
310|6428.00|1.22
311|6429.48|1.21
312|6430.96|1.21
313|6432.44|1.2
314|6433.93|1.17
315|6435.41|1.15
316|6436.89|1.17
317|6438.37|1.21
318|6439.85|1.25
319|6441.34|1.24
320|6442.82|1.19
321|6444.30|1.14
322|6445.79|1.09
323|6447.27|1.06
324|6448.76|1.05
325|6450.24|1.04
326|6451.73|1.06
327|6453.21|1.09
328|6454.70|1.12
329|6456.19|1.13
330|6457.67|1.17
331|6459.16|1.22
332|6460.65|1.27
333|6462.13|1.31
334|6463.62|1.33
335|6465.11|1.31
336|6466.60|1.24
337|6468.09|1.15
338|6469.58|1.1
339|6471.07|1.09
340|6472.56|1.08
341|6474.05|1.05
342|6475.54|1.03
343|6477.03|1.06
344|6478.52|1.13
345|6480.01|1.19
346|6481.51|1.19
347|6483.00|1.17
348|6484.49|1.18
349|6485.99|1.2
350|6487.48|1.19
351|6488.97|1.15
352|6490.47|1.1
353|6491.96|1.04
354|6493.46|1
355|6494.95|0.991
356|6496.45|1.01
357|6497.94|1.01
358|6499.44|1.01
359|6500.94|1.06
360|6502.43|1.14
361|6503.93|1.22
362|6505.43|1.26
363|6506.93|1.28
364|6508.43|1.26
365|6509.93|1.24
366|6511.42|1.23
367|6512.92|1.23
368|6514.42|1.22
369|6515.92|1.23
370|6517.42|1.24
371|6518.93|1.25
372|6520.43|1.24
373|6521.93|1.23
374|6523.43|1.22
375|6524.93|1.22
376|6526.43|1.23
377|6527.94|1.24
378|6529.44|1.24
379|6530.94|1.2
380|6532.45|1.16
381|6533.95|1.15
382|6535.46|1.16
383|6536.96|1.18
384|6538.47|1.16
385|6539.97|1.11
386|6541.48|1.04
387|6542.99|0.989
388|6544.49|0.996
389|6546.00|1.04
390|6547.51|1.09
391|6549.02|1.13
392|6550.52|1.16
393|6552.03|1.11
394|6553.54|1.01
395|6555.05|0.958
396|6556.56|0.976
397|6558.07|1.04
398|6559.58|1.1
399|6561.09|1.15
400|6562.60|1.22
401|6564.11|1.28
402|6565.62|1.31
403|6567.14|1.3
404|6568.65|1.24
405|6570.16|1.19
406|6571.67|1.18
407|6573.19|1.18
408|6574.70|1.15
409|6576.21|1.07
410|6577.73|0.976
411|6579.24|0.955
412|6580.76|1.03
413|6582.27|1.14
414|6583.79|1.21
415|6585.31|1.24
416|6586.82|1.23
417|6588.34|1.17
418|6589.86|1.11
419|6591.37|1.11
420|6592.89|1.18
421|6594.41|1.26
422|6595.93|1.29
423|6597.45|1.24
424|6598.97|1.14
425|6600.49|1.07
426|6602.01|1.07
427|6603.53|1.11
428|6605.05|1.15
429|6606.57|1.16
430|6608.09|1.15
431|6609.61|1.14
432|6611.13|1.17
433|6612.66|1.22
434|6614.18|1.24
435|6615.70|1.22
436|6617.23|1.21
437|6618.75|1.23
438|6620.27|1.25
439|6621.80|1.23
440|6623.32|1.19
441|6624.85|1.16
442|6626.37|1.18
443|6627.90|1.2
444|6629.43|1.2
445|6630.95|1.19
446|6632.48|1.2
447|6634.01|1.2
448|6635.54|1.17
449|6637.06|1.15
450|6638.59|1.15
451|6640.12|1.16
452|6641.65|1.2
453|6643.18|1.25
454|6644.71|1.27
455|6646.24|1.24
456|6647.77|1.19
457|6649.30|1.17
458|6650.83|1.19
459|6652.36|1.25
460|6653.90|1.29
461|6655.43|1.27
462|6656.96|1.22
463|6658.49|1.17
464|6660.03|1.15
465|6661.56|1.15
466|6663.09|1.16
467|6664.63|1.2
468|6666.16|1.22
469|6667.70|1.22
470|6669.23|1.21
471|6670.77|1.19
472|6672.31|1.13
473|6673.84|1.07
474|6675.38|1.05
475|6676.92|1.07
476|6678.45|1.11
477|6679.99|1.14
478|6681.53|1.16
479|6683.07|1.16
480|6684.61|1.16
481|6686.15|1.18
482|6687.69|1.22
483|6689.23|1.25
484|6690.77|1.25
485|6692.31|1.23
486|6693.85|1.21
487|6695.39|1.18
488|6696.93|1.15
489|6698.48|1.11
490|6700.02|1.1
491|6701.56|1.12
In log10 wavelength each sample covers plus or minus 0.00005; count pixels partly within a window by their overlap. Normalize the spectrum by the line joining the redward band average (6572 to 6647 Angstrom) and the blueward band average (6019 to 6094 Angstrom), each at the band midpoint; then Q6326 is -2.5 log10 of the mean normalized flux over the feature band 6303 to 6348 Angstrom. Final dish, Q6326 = 0.23 mag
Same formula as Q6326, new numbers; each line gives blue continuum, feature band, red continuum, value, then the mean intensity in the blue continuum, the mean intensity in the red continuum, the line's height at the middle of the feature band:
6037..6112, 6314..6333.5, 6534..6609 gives 0.20 mag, 1.84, 1.13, 1.48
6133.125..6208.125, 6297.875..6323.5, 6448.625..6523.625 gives 0.12 mag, 1.53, 1.16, 1.36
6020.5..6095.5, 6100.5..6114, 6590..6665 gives -0.17 mag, 1.77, 1.19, 1.72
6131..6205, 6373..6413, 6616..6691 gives 0.14 mag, 1.53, 1.19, 1.37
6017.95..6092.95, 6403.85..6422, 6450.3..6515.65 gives 0.08 mag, 1.77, 1.15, 1.25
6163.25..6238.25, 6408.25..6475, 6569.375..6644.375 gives 0.09 mag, 1.41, 1.17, 1.27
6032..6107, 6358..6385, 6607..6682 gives 0.20 mag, 1.81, 1.19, 1.48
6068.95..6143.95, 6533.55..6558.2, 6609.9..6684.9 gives 0.22 mag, 1.86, 1.19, 1.31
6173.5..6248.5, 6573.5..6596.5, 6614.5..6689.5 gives 0.07 mag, 1.37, 1.19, 1.21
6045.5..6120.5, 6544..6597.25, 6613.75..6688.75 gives 0.13 mag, 1.87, 1.19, 1.28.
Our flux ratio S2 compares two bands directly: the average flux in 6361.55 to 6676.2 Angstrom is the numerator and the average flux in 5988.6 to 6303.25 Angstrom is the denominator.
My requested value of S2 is 0.8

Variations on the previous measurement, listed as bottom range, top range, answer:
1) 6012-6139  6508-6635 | 0.65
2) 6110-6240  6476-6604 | 0.75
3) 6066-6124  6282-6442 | 0.64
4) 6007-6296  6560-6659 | 0.76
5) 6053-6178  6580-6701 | 0.67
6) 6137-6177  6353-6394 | 0.78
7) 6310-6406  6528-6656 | 0.96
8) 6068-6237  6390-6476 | 0.72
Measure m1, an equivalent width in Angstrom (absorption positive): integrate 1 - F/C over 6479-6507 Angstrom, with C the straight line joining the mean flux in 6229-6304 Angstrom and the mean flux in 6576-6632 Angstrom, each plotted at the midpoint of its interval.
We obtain 1.63 Angstrom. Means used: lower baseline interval 1.24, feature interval 1.12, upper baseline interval 1.17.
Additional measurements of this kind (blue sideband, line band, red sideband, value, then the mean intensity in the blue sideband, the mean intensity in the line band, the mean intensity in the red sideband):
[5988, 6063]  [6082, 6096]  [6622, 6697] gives -2.67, 1.65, 1.91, 1.19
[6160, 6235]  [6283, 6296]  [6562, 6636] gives 1.26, 1.42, 1.23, 1.18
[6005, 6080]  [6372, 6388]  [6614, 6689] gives 2.63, 1.71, 1.19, 1.19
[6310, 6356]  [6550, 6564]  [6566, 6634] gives 1.06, 1.21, 1.09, 1.17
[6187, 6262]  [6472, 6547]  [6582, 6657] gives 4.86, 1.32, 1.15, 1.19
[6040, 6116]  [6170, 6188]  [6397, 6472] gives 2.45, 1.85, 1.43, 1.18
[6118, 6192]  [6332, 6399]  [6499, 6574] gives 7.37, 1.6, 1.21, 1.17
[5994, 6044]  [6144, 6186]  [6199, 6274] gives -3.09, 1.63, 1.52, 1.32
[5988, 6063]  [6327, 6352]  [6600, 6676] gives 4.40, 1.65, 1.16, 1.19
